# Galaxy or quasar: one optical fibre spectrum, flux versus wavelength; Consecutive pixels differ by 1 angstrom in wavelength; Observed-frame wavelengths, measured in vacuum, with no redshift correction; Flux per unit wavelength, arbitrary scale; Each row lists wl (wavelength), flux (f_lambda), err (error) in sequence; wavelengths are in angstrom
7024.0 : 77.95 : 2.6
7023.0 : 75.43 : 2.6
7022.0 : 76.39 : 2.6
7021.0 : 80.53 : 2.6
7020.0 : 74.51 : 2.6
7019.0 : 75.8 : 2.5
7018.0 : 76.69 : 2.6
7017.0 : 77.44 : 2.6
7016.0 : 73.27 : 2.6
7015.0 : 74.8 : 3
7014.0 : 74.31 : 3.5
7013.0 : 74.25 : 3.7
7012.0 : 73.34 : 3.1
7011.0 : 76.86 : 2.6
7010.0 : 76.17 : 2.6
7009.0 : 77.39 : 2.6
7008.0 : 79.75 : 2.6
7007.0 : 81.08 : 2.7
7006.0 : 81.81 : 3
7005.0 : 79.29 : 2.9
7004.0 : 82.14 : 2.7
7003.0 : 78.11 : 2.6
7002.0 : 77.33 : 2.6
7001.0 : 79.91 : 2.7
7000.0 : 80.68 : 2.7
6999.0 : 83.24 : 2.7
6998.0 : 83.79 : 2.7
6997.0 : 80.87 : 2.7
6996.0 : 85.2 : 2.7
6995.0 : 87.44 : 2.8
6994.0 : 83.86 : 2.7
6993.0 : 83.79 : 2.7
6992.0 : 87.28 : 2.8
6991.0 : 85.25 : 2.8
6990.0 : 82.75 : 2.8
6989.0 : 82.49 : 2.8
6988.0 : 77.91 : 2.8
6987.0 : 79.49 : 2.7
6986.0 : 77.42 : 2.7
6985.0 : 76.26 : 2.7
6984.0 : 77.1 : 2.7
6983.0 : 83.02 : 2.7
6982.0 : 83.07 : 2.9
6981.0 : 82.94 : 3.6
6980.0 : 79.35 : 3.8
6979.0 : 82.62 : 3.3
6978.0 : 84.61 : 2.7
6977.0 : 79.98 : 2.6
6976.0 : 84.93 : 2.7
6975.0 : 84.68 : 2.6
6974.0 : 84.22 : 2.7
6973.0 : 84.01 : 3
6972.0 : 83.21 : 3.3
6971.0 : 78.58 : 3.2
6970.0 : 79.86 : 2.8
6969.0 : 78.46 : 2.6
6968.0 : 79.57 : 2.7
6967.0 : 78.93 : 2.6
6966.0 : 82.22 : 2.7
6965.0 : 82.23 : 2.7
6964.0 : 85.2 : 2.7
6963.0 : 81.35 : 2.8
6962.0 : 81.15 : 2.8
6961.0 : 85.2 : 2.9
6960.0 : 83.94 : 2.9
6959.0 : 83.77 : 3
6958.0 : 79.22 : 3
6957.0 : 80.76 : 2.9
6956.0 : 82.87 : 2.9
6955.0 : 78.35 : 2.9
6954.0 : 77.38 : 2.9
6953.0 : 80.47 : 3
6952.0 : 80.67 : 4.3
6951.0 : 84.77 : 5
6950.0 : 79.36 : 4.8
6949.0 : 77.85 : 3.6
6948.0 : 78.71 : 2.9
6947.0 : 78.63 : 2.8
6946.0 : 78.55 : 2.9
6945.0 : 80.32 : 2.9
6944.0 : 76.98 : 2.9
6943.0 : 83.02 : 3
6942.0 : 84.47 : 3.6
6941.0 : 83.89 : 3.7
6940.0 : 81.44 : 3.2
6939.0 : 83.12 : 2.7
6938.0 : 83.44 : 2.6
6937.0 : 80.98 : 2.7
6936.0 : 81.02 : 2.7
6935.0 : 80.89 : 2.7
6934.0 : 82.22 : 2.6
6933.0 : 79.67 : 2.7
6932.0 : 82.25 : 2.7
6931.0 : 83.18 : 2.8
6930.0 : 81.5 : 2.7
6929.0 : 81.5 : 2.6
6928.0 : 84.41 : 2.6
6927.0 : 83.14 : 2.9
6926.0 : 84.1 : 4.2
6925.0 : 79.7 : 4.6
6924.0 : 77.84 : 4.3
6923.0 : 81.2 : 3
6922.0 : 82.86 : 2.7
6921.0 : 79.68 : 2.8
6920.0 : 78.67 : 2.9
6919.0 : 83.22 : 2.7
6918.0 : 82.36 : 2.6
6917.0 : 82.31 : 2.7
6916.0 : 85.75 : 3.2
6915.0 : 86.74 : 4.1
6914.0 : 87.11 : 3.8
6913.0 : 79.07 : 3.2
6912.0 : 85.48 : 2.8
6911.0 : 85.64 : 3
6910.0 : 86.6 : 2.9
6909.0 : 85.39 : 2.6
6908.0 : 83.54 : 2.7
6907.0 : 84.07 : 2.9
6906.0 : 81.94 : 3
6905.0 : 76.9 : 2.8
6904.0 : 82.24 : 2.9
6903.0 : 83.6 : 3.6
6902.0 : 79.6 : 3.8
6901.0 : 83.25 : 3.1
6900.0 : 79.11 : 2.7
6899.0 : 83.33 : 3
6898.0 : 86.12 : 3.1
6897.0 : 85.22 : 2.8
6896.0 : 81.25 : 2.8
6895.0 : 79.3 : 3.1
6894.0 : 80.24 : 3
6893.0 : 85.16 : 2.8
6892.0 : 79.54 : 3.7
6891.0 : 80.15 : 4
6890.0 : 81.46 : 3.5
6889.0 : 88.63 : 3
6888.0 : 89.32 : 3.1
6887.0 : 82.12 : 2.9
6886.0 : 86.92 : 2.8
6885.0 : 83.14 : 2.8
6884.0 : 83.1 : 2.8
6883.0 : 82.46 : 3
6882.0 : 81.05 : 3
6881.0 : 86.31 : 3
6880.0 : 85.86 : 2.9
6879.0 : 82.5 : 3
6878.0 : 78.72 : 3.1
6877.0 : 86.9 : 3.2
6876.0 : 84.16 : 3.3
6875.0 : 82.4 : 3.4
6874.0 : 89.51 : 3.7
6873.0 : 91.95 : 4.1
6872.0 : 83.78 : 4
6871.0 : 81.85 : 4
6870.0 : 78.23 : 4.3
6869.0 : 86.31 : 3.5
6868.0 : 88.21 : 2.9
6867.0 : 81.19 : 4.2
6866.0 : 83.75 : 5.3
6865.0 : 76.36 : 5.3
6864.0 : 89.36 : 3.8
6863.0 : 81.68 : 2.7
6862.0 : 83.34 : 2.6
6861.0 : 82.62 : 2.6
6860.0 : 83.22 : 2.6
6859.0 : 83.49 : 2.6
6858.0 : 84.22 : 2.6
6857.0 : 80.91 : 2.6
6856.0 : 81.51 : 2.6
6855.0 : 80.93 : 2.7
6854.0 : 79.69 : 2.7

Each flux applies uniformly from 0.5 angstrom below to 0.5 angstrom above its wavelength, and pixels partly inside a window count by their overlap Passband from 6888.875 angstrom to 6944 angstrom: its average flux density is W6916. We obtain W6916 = 82.4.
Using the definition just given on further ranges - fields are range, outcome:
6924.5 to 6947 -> 81.7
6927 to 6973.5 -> 81.3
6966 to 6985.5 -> 81.4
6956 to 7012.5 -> 81.4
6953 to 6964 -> 81.5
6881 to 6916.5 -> 83.3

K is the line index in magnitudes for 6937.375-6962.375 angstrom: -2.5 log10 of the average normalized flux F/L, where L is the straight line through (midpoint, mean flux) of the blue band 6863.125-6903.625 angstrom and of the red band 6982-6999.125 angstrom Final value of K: 0.021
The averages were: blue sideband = 83.5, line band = 81.1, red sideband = 82.2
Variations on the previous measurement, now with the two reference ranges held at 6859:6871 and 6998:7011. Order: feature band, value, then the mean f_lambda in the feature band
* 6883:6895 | -0.01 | 83.4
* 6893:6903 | 0.00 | 82.2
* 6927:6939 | -0.01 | 82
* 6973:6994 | -0.02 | 82.1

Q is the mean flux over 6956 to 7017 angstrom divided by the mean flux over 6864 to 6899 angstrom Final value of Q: 1.0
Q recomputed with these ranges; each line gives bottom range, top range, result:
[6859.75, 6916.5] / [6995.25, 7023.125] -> 0.94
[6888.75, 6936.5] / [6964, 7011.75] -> 0.99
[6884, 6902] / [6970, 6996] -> 0.99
